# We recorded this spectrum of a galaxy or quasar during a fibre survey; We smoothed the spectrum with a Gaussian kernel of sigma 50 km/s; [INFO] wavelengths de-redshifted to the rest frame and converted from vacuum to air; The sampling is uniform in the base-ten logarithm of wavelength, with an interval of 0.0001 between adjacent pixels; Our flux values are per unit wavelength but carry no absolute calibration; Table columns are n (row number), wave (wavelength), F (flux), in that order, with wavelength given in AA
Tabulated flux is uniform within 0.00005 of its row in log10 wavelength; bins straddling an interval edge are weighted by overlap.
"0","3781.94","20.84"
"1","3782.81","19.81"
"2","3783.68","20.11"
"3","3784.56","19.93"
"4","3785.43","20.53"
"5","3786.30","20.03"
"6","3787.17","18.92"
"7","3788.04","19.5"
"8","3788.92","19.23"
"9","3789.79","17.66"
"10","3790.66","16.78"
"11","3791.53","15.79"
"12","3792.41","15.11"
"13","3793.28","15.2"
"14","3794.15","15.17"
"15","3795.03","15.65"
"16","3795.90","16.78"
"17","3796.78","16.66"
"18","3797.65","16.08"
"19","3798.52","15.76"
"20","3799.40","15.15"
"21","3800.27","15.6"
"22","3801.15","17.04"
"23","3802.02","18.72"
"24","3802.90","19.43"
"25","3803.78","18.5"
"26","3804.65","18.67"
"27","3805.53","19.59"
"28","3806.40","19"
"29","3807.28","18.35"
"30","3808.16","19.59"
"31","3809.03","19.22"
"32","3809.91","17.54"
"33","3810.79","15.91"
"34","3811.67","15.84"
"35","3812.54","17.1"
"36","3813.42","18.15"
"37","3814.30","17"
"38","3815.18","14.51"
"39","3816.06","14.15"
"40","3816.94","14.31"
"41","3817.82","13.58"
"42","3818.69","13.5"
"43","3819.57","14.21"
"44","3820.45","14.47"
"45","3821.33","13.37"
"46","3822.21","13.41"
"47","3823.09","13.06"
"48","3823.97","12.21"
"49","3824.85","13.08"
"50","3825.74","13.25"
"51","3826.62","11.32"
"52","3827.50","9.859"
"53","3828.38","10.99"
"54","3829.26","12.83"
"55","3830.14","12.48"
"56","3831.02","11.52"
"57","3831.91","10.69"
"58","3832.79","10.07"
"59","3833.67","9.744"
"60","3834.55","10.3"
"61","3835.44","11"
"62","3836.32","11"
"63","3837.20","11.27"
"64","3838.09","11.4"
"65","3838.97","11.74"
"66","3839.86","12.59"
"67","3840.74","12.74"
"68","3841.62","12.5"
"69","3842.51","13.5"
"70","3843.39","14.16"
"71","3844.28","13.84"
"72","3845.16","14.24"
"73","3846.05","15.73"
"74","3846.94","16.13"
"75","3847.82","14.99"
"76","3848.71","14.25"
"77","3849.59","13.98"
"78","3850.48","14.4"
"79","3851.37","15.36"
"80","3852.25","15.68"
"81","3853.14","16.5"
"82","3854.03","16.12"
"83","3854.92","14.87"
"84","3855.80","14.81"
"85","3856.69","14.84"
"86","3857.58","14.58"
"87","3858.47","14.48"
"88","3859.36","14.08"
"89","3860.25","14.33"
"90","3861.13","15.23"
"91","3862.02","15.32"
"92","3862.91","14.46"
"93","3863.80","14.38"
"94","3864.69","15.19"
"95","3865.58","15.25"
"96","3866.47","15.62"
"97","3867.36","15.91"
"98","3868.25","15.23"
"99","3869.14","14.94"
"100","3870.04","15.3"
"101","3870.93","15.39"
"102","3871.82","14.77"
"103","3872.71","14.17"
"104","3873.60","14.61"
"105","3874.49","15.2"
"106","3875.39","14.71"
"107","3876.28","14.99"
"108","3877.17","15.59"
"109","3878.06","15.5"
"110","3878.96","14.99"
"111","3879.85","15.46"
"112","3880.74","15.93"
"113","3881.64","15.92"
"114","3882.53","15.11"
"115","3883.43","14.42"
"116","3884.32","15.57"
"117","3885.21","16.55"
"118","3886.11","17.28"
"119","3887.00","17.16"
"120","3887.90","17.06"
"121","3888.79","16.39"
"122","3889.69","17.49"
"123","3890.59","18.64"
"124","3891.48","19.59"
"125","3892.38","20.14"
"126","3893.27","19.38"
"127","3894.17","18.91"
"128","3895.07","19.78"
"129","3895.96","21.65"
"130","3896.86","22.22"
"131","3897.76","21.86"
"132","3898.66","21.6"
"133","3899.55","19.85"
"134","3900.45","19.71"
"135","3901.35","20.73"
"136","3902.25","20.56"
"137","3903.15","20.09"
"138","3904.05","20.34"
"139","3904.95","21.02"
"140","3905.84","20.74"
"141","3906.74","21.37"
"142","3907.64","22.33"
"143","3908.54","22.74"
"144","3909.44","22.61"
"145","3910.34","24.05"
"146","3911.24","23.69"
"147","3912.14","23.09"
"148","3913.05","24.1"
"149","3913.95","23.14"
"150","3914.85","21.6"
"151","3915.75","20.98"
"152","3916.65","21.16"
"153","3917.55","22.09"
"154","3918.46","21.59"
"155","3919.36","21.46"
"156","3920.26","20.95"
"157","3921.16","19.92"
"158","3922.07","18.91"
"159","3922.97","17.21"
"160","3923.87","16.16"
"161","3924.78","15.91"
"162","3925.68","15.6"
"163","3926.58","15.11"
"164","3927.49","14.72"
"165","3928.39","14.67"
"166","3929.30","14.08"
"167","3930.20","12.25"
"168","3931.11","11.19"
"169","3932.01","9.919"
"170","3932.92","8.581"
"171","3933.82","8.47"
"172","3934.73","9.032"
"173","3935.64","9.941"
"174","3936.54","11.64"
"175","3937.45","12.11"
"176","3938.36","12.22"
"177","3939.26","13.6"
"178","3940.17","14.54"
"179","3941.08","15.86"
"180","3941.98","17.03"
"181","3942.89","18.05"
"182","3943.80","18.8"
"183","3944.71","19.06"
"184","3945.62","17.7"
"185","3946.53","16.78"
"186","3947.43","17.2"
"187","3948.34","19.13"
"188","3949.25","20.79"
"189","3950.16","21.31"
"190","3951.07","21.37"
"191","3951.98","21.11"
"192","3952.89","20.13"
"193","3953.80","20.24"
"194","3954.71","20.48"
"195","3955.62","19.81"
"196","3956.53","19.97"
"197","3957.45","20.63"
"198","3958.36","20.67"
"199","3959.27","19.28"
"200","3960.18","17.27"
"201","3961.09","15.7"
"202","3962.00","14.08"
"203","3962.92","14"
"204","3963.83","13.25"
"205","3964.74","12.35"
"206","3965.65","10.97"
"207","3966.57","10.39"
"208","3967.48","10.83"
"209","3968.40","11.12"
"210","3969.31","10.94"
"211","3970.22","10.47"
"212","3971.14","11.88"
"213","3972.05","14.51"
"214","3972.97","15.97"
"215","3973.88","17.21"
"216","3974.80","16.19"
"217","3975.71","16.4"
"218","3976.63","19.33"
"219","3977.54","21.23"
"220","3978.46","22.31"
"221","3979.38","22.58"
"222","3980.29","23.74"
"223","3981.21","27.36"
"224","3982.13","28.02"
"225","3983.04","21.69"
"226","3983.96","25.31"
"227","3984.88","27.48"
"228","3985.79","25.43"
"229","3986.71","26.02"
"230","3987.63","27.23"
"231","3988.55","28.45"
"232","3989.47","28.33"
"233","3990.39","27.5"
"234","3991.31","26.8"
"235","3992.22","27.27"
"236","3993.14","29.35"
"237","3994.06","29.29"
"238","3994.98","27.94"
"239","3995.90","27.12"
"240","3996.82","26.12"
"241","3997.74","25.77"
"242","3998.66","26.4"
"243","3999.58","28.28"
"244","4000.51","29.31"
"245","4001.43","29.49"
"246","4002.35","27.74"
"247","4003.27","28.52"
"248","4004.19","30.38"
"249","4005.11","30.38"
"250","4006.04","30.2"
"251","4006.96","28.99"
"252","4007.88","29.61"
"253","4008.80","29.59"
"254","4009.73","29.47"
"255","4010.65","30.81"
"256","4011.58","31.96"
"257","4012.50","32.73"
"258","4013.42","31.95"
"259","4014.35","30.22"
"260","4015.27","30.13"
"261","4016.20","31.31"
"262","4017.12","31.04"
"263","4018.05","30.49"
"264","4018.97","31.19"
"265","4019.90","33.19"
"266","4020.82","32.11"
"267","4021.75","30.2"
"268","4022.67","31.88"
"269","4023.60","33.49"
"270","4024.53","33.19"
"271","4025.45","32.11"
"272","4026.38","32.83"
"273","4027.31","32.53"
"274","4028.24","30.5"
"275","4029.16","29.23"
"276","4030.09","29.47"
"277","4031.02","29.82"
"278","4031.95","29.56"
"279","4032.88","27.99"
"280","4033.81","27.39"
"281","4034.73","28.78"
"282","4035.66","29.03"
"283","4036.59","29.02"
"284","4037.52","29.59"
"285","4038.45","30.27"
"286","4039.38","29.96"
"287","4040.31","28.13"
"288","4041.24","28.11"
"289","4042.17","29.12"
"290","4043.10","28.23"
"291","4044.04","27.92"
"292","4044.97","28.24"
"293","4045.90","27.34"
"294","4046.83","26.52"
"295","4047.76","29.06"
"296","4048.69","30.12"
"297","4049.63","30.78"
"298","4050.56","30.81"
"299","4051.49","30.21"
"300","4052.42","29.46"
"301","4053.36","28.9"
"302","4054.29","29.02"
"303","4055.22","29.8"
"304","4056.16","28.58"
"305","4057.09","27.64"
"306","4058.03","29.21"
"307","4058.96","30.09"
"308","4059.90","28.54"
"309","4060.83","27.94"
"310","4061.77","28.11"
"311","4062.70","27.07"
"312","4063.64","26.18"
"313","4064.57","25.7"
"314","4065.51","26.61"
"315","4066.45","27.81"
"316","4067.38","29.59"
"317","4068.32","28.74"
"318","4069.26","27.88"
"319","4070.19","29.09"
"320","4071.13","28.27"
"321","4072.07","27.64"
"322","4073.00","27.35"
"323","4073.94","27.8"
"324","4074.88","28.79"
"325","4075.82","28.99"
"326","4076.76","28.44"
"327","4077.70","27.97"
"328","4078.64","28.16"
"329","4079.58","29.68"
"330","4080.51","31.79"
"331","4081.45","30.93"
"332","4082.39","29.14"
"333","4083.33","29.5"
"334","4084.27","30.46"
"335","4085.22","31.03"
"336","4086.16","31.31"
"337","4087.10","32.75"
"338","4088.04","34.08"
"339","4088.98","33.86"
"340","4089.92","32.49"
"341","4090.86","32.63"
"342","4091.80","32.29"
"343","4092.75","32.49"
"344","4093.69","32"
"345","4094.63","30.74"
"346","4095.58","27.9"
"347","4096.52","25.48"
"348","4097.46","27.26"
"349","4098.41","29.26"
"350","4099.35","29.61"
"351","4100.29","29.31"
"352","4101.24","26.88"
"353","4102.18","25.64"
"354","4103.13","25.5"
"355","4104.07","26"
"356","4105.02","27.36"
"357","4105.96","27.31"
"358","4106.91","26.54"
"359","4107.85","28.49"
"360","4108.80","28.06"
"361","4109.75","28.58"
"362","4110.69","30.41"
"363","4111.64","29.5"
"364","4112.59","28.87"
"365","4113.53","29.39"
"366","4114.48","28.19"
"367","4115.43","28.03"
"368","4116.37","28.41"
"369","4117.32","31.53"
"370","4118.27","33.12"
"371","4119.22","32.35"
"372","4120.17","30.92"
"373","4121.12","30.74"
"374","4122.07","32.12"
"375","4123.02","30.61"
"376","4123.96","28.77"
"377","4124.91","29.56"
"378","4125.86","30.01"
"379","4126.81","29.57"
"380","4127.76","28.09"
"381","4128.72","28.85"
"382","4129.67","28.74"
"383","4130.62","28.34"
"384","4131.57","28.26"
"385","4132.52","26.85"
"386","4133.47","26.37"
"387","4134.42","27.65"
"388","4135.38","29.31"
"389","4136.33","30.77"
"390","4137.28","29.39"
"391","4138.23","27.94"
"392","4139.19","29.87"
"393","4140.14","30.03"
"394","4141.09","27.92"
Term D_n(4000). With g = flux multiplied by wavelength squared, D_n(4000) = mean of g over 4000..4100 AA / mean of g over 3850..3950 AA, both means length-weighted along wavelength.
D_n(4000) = 1.88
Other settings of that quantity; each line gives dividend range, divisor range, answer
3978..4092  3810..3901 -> 2.12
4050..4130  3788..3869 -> 2.26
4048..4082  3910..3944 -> 1.85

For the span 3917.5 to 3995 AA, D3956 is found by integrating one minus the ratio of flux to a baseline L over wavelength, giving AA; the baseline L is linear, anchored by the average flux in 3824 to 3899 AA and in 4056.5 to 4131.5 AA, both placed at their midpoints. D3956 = 9.8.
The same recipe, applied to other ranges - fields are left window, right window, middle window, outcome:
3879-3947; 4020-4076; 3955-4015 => 2.5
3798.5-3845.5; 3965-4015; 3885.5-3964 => 7.9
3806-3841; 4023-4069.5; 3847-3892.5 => 3.6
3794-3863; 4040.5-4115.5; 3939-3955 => 2.2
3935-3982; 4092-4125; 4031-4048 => -3.7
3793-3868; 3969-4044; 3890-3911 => -1.2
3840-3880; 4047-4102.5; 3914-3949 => 6.3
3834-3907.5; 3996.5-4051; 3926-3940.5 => 6.5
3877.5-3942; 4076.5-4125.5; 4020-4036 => -3.5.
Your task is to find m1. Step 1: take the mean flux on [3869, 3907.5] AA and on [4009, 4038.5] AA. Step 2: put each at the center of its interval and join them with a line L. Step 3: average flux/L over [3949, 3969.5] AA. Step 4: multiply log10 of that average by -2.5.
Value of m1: 0.40 mag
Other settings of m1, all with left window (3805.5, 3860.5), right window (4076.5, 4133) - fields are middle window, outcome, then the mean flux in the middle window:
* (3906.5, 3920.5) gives -0.20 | 22.3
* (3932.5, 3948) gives 0.38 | 14.2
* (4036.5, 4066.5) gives -0.08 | 28.6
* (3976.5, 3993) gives -0.13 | 25.5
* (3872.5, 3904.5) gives -0.03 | 17.8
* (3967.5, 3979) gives 0.39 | 15.5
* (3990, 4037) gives -0.22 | 29.8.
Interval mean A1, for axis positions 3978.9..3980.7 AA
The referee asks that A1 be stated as 23.2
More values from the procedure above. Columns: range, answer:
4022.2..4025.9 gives 32.7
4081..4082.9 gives 30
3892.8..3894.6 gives 19.2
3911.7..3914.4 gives 23.4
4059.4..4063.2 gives 27.9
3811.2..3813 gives 16.5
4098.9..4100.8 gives 29.4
